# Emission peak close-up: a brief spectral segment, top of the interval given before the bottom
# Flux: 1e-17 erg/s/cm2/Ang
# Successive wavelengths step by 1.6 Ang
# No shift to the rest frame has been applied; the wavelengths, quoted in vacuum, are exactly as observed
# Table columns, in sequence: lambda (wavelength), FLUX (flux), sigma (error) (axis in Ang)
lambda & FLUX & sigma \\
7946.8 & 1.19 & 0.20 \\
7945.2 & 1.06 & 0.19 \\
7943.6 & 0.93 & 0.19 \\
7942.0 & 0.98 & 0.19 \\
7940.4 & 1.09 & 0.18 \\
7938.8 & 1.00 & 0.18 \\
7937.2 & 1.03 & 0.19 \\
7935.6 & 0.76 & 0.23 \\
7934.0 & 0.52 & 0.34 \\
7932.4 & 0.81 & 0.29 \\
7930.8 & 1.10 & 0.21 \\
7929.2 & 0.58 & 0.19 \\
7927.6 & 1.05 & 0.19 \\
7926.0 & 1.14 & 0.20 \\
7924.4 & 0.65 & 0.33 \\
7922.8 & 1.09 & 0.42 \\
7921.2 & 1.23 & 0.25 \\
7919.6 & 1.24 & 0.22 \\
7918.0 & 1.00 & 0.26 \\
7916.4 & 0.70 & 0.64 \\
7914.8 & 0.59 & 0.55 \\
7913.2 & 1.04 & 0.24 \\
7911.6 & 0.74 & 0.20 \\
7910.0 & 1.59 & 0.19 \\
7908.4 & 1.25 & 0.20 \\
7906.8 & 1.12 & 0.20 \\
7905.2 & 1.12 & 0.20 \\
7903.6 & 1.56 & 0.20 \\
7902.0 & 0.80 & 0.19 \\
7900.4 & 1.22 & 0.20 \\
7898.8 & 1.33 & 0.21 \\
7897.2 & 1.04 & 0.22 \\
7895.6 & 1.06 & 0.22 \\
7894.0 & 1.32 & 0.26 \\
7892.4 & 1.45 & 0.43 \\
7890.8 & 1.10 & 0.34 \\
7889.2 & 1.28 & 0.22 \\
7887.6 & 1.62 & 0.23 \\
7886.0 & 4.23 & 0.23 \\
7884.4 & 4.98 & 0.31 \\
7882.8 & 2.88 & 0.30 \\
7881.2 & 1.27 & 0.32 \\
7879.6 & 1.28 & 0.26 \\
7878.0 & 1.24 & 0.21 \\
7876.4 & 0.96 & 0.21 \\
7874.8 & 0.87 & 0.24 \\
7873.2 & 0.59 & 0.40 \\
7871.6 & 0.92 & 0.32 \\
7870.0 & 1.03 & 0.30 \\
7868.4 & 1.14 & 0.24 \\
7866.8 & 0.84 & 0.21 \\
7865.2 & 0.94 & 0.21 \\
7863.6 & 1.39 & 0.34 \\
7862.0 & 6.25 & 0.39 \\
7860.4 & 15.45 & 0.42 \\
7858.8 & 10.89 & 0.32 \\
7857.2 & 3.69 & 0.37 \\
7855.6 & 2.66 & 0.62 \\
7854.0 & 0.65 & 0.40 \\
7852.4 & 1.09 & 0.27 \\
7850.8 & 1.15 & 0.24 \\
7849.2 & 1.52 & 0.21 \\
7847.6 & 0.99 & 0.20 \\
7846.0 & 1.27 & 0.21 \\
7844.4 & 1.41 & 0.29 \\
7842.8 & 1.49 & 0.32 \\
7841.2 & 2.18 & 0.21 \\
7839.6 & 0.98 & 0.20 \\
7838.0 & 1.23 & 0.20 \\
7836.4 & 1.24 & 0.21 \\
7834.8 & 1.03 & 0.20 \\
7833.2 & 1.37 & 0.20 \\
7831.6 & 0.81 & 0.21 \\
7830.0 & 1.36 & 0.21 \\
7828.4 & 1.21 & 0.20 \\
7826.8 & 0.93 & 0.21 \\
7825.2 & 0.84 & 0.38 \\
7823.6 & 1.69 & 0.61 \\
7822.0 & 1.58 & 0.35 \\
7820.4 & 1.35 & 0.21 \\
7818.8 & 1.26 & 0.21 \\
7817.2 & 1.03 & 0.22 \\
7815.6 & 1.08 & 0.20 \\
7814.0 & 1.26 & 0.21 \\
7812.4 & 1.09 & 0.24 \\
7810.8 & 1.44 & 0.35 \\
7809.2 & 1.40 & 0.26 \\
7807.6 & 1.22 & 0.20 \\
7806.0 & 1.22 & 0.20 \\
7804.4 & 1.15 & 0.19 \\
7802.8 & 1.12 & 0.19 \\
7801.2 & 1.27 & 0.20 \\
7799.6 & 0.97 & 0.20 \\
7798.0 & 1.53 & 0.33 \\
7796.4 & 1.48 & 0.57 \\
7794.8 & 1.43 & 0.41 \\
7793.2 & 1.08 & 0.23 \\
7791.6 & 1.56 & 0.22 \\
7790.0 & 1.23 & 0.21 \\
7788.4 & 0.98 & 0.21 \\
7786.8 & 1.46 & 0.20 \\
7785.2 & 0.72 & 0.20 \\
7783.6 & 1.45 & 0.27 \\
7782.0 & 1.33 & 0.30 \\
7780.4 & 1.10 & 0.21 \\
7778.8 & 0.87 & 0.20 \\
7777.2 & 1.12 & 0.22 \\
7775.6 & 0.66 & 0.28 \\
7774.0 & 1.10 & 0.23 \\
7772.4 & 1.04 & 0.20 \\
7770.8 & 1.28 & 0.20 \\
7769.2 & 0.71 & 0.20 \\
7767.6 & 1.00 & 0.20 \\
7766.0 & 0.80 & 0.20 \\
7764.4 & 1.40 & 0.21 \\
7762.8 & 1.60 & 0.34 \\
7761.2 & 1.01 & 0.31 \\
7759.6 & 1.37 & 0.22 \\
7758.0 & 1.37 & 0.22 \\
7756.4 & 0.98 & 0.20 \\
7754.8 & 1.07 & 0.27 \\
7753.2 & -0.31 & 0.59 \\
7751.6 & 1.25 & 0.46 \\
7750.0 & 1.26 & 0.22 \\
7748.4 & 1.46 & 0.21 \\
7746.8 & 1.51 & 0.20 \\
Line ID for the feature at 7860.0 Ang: H-alpha 6563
